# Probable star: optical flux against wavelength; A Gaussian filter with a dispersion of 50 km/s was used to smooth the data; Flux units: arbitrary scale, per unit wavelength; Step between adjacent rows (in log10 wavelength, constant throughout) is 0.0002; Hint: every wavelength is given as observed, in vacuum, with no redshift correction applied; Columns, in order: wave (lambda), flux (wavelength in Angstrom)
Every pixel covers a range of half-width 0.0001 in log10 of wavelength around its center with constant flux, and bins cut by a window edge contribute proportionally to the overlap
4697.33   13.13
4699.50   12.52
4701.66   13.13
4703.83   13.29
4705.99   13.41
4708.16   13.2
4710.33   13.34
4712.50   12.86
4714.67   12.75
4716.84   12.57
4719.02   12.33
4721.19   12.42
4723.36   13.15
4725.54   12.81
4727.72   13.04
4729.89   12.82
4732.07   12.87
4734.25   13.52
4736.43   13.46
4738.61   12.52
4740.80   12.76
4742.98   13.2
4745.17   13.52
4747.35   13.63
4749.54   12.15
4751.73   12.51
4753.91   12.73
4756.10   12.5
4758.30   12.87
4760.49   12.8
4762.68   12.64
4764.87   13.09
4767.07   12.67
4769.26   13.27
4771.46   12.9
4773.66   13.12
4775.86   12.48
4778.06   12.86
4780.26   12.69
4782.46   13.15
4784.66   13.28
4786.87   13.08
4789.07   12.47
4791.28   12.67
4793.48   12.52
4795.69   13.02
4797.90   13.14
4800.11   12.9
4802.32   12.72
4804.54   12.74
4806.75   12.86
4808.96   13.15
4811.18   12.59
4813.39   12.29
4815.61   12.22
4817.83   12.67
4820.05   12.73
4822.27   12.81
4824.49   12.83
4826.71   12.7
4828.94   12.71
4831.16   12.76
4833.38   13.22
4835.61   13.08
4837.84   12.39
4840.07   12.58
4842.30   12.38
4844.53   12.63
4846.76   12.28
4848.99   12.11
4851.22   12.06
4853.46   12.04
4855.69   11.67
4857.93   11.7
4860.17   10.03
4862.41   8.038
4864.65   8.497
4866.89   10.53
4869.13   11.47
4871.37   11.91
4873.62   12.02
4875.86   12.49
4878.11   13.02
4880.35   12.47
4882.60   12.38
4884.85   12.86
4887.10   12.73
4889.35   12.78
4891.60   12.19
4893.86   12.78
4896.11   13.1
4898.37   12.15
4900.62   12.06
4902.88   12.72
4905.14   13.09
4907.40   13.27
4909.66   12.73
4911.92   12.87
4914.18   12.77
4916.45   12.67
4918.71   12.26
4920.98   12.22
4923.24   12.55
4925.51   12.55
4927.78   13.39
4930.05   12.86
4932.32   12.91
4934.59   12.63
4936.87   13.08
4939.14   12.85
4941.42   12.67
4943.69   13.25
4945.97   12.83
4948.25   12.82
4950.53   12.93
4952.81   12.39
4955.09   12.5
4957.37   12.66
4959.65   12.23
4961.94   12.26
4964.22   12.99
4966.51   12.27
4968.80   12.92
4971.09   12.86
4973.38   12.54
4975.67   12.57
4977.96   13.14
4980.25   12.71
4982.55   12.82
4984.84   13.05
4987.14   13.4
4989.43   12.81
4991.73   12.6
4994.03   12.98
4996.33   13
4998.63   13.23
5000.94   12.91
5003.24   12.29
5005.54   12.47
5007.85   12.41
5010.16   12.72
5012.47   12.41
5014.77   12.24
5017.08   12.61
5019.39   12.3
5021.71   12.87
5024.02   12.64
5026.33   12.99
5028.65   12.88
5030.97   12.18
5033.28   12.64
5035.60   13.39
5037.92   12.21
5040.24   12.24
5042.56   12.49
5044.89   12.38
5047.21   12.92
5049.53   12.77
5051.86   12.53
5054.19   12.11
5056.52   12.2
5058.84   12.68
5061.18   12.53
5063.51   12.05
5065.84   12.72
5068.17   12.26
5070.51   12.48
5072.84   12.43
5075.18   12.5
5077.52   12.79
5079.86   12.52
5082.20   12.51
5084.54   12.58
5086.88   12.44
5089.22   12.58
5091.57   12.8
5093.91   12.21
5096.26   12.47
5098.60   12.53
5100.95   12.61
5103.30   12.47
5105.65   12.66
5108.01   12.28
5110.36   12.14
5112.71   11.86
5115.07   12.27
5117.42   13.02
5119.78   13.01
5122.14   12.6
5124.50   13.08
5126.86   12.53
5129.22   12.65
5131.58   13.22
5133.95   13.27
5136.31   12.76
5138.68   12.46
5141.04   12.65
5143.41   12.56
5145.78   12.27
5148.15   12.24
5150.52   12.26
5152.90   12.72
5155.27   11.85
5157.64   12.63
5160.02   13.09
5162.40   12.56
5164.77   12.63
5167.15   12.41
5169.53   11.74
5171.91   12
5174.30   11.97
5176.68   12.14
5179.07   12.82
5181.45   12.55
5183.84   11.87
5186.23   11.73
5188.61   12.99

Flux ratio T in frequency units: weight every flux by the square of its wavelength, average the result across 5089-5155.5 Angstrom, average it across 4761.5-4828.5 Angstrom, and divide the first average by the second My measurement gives 1.12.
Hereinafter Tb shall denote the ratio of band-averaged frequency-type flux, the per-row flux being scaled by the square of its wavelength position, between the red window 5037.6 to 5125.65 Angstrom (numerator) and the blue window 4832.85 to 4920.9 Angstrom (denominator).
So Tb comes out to 1.12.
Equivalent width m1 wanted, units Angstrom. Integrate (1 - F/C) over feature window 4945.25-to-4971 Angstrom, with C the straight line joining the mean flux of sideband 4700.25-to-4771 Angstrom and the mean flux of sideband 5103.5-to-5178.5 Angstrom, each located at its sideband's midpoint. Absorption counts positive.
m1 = 0.14 Angstrom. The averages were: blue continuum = 12.9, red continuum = 12.5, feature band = 12.6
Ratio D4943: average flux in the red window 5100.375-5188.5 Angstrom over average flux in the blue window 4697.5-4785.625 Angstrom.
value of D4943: 1.0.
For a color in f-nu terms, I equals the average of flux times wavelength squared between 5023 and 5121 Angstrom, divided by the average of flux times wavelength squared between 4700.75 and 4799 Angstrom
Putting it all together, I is 1.1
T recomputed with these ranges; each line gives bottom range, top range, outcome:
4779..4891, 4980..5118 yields 1.11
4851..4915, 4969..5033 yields 1.11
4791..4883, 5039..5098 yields 1.12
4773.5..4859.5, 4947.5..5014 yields 1.08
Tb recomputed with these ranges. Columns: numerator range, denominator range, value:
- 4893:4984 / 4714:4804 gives 1.06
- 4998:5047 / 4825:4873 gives 1.15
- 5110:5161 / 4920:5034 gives 1.05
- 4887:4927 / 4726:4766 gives 1.05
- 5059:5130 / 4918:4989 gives 1.04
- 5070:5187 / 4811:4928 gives 1.13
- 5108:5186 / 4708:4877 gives 1.15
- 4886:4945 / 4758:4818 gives 1.05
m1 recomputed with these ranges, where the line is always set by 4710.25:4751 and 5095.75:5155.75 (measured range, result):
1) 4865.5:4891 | 1.2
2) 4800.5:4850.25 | 0.7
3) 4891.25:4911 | 0.1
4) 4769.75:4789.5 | -0.1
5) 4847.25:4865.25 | 2.7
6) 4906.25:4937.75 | 0.0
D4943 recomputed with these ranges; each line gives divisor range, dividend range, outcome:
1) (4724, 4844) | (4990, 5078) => 0.98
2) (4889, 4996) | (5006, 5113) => 0.98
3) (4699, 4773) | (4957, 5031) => 0.98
